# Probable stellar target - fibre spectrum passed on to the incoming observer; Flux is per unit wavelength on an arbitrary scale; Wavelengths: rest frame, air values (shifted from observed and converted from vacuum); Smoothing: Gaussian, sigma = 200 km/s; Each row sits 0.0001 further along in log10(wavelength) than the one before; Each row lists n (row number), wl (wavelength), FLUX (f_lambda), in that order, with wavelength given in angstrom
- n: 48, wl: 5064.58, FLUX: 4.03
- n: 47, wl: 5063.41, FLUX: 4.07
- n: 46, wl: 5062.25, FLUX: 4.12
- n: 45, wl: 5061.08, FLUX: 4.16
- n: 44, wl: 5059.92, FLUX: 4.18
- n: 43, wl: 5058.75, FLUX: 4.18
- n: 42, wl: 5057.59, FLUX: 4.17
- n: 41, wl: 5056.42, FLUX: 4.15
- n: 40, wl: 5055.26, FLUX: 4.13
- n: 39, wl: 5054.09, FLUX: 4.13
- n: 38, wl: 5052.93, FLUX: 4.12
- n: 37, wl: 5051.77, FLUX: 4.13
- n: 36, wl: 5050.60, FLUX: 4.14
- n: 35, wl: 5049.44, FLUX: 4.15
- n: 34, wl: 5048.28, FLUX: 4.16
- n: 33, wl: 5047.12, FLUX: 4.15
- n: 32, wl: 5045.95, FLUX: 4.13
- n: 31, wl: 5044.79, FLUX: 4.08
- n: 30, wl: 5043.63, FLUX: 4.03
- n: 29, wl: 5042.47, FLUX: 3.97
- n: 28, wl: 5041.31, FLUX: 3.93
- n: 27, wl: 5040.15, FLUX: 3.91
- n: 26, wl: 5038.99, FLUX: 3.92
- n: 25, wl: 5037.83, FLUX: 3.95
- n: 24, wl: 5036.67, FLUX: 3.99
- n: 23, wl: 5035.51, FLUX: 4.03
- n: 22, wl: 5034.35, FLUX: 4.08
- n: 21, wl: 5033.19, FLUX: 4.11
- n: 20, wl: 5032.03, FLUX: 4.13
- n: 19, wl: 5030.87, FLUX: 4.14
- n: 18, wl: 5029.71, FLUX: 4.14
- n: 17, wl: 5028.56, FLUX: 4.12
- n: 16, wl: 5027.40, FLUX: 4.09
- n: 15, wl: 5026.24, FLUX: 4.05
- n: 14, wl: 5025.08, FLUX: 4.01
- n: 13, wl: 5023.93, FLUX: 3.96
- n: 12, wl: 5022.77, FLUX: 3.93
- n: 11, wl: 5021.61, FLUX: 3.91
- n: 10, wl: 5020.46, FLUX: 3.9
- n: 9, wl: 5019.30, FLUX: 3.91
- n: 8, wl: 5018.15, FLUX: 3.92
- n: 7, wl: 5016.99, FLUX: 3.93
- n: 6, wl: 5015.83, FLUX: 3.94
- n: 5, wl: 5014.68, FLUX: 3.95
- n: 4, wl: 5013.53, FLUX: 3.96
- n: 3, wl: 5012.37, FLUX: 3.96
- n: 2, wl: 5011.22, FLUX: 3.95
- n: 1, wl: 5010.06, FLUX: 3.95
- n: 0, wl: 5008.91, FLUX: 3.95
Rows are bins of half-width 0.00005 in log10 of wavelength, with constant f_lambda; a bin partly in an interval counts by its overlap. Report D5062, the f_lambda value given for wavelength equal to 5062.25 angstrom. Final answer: 4.12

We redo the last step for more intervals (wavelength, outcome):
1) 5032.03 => 4.13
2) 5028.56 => 4.12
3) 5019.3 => 3.91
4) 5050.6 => 4.14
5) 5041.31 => 3.93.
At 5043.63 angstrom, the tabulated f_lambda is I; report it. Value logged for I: 4.03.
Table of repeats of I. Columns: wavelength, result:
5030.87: 4.14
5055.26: 4.13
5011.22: 3.95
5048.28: 4.16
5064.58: 4.03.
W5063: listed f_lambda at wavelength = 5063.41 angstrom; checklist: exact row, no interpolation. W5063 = 4.07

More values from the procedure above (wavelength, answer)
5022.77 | 3.93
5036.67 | 3.99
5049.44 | 4.15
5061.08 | 4.16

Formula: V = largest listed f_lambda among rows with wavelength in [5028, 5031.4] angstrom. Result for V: 4.14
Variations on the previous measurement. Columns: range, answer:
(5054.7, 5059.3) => 4.18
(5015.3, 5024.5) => 3.96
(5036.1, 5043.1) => 3.99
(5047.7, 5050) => 4.16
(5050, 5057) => 4.15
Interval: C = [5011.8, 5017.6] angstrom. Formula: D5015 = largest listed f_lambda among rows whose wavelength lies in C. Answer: 3.96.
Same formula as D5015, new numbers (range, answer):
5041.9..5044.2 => 4.03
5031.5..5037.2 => 4.13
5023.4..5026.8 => 4.05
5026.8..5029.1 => 4.12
